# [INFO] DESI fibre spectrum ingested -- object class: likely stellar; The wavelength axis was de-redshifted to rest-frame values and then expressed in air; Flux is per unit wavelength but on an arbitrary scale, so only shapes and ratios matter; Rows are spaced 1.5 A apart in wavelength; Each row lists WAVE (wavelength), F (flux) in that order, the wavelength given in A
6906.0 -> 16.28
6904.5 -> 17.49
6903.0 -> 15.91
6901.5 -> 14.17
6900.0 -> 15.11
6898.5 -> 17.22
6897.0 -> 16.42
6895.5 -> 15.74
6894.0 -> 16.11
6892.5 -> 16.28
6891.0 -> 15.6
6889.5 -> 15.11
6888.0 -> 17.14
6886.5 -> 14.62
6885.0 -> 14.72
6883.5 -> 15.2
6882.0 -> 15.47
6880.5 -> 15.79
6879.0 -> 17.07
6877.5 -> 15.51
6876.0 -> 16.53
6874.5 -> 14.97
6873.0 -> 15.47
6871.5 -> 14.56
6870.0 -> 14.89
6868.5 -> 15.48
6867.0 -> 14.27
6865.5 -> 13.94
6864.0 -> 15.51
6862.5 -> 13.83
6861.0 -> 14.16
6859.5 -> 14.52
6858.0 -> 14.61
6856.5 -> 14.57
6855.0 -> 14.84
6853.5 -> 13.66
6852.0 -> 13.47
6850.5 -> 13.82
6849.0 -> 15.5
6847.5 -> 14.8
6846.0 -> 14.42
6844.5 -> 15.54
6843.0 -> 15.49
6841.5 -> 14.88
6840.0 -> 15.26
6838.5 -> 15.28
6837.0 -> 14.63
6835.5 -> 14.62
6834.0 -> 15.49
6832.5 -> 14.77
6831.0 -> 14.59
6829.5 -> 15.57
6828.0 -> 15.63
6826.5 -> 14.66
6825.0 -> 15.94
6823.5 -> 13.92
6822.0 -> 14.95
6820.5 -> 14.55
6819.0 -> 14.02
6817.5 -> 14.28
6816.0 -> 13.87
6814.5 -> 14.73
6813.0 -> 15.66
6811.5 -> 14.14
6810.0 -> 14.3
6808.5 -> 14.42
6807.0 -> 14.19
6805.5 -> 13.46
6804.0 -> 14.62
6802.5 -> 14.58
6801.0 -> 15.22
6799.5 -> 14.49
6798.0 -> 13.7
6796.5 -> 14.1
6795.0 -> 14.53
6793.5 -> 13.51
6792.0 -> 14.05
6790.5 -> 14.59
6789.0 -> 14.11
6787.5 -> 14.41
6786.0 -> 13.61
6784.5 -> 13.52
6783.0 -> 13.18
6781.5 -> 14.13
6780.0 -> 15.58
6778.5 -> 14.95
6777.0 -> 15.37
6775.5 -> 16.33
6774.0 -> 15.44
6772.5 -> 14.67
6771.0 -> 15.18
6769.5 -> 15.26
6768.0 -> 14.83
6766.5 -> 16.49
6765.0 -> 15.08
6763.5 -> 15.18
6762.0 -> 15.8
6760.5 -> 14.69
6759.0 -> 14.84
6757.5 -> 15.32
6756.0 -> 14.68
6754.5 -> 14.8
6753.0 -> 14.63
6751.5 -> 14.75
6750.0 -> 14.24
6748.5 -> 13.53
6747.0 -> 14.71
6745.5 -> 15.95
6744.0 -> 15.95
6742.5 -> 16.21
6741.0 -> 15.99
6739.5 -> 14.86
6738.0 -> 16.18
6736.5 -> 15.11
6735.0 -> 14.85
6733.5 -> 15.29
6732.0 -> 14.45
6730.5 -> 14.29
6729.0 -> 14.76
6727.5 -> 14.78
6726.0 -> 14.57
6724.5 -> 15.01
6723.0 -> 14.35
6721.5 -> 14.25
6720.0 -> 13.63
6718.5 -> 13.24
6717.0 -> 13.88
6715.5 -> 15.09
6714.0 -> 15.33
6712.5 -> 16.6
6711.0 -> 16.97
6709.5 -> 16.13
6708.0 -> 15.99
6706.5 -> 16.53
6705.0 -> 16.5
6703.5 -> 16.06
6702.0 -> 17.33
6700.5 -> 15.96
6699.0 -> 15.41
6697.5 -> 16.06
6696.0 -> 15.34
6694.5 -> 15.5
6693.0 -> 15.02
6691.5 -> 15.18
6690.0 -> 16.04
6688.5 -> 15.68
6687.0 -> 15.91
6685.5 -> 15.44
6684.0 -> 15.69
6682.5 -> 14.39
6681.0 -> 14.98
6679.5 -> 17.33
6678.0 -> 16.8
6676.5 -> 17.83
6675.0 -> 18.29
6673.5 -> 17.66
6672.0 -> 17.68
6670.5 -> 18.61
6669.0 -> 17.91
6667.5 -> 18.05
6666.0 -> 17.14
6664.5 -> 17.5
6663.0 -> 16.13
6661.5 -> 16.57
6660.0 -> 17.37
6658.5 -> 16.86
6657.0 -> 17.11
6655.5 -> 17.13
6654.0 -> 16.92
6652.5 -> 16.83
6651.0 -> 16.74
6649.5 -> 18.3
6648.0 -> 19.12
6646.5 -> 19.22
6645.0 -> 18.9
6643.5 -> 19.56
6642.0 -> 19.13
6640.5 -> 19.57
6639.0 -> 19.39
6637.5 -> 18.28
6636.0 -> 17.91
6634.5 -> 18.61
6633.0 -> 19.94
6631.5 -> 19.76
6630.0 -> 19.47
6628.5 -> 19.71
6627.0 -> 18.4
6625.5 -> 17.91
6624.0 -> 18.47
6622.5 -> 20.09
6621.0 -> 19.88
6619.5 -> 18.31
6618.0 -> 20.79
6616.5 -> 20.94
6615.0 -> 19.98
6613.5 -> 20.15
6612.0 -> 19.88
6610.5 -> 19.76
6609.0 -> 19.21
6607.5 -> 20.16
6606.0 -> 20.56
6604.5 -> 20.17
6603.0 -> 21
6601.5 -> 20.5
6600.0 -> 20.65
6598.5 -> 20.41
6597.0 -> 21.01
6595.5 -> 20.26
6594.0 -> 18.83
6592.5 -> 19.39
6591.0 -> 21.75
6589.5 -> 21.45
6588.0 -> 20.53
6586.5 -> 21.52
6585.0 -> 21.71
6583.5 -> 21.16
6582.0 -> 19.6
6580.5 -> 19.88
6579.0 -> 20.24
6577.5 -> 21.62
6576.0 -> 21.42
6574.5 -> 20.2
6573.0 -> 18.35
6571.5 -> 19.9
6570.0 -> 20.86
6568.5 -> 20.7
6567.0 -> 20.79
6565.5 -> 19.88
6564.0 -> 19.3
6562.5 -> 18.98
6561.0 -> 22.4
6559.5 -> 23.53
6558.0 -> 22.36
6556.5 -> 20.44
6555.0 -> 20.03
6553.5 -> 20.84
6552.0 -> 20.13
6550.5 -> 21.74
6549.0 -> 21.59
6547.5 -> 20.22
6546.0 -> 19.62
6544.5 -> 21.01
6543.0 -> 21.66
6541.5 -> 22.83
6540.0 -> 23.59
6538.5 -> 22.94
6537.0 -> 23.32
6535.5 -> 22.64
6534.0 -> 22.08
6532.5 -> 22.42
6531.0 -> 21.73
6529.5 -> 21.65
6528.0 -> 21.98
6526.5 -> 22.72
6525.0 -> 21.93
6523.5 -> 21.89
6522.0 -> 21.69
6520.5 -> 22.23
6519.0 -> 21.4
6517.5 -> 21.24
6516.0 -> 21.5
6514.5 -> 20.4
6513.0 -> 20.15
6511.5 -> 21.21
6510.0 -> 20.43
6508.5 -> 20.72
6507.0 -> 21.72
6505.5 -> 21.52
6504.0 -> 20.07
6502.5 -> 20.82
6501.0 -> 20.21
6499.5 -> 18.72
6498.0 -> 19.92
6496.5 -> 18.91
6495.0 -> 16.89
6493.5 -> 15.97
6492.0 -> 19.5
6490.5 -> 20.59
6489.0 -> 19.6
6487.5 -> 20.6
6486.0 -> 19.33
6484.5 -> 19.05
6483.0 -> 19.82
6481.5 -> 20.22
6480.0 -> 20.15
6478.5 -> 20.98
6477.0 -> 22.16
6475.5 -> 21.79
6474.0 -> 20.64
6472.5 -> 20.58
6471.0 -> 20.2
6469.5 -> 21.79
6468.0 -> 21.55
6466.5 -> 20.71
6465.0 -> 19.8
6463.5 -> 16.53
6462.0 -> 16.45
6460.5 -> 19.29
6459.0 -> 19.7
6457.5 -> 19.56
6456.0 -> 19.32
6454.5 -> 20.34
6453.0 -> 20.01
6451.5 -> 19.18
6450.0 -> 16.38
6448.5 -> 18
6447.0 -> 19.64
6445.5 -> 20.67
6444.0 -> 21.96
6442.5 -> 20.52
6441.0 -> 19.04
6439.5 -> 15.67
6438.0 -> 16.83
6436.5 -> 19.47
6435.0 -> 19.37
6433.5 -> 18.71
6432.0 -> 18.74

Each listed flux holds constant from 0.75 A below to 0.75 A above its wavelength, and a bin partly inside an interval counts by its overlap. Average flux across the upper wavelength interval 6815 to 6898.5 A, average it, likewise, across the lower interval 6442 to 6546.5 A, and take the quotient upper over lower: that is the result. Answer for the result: 0.7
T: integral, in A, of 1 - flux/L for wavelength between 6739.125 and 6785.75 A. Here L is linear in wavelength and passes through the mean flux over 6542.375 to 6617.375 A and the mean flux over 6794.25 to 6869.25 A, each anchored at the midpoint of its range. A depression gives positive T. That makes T 3.5 A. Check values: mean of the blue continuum 20.6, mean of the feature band 15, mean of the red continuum 14.6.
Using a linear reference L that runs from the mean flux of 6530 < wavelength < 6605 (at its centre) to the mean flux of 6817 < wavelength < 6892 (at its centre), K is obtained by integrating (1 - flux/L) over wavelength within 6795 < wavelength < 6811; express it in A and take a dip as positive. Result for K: 1.7 A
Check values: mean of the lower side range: 21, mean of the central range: 14.3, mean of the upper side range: 15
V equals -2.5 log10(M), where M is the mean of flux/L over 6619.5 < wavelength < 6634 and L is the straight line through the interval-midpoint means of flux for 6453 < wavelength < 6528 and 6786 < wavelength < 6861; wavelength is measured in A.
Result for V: -0.075 mag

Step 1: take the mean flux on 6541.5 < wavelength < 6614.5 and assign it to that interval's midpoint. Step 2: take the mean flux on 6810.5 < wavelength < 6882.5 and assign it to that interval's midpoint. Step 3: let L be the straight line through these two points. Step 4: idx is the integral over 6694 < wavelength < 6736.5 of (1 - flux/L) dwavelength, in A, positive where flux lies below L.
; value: 5.74 A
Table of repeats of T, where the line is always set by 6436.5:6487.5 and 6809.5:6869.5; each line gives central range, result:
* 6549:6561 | -1.9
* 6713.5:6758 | 3.4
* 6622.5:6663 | -2.5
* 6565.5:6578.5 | -1.6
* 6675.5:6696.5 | 1.1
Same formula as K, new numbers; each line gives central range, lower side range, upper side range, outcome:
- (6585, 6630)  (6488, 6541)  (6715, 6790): -3.6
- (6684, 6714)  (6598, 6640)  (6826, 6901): 3.7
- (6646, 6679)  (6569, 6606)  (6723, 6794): 1.0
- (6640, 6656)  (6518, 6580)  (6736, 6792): 0.1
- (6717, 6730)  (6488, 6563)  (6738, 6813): 1.4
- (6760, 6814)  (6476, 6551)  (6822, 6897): 5.5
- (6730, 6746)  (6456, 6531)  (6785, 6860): 0.7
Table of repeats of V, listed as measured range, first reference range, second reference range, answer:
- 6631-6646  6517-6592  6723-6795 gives -0.03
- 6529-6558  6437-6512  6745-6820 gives -0.17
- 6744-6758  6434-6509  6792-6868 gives 0.07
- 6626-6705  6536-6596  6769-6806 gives 0.04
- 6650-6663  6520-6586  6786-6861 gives 0.11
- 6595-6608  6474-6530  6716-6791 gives -0.13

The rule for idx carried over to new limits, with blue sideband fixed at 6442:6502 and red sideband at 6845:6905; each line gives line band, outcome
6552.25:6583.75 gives -3.3 A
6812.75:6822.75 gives 0.8 A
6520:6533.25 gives -2.0 A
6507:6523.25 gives -1.6 A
